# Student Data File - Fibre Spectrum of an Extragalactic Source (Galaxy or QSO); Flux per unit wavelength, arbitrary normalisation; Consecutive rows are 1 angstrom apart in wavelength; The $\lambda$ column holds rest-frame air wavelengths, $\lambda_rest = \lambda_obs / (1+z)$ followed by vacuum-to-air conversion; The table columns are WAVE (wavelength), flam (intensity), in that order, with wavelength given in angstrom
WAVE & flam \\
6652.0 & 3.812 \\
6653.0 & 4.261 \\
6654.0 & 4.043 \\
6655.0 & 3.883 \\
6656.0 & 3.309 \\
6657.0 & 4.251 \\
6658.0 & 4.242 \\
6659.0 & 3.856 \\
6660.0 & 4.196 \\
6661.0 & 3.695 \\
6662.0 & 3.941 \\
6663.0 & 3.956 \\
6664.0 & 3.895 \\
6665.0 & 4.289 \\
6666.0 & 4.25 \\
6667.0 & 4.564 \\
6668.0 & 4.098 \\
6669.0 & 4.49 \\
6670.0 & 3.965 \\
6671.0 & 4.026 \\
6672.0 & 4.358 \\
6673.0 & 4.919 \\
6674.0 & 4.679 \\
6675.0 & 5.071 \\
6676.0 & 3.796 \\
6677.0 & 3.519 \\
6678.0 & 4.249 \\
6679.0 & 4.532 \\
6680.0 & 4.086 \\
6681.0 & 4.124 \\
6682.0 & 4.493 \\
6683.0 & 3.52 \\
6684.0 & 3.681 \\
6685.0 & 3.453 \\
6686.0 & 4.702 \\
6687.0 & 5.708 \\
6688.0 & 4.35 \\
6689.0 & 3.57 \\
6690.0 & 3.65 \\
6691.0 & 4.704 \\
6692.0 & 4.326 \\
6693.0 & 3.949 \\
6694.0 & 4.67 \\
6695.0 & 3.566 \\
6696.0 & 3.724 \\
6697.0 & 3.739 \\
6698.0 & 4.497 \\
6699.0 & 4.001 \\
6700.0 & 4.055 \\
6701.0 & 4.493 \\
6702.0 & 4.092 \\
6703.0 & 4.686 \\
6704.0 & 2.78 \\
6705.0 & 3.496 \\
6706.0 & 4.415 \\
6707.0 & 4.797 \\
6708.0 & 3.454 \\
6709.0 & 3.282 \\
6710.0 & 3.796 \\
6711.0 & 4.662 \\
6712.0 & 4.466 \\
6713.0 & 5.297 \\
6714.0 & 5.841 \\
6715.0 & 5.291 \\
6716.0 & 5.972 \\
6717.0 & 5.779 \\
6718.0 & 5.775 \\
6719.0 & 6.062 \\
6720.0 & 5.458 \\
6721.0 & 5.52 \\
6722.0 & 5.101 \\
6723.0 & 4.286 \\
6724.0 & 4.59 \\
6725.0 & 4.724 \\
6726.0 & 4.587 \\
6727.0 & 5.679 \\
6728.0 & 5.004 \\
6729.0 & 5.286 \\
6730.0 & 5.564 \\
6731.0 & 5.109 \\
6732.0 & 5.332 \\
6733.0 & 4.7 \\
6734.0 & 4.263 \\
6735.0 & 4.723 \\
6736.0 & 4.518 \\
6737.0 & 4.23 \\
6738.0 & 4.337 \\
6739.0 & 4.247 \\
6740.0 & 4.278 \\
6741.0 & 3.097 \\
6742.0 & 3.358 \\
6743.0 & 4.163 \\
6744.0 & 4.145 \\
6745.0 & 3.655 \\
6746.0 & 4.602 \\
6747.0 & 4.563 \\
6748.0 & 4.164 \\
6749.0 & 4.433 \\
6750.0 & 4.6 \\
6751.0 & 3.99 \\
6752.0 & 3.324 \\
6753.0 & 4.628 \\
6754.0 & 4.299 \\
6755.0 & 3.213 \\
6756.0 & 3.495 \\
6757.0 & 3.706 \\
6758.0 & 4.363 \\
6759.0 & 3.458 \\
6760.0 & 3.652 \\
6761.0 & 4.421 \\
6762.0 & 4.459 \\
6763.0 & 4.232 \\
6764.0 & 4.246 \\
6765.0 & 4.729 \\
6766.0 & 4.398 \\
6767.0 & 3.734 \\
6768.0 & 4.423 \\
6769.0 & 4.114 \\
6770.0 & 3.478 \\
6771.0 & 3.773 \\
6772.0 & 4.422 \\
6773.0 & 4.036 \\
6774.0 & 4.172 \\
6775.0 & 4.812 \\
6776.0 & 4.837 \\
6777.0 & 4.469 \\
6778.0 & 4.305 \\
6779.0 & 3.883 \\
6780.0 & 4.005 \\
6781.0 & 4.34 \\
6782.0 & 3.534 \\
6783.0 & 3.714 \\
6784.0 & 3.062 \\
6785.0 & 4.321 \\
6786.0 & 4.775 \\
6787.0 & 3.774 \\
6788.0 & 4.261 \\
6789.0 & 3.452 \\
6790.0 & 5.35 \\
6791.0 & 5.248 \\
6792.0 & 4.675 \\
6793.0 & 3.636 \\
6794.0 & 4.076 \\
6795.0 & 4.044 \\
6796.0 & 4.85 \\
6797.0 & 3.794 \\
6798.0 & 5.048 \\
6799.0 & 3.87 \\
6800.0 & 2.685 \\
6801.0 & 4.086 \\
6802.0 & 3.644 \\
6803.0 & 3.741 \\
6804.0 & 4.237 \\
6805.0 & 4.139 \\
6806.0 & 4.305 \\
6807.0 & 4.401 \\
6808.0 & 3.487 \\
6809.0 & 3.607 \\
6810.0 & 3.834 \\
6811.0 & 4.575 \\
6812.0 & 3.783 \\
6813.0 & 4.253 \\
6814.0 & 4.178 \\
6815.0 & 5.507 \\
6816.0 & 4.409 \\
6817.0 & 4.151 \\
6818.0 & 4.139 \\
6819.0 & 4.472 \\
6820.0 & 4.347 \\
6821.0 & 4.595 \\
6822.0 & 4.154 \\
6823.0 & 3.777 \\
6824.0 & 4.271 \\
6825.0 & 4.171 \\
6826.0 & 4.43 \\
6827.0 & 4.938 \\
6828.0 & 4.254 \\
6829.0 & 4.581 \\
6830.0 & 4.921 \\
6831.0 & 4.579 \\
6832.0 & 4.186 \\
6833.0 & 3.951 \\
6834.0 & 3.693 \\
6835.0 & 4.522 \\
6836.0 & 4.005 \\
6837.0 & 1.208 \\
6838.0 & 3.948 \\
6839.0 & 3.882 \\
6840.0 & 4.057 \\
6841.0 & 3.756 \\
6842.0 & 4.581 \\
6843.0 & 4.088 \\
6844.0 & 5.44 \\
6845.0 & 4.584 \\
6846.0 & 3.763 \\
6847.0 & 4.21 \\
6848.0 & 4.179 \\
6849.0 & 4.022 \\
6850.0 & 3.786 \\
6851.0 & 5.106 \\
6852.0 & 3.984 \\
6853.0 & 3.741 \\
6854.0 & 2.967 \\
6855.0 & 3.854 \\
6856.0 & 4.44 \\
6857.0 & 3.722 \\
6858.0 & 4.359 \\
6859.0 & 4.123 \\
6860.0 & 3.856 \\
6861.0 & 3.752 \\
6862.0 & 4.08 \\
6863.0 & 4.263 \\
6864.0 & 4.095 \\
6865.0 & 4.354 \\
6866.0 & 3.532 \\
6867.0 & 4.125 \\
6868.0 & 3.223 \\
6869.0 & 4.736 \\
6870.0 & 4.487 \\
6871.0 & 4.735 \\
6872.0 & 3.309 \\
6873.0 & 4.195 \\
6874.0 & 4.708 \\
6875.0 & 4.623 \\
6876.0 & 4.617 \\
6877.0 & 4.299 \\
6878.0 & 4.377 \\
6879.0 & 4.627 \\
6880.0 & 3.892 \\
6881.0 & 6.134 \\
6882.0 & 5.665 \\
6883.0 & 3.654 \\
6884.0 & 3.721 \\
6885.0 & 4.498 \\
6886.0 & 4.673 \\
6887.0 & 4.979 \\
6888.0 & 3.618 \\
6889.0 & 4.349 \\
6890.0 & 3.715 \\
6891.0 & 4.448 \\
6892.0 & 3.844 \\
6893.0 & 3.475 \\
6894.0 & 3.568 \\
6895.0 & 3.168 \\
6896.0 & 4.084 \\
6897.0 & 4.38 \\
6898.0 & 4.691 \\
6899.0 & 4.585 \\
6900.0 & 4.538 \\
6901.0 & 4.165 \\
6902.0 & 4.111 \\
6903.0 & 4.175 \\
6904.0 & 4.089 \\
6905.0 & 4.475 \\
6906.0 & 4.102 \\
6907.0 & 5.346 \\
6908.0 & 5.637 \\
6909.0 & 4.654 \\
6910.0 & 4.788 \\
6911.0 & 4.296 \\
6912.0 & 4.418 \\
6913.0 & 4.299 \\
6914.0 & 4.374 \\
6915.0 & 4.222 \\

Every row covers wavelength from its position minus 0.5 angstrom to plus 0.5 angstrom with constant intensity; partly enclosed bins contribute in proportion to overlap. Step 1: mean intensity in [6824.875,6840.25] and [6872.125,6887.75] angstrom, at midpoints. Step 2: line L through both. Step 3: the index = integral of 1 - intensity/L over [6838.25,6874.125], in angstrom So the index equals 1.6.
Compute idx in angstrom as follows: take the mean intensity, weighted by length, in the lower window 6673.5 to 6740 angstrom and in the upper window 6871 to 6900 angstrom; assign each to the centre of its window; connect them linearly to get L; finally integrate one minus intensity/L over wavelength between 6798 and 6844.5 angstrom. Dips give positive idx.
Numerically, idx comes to 2.5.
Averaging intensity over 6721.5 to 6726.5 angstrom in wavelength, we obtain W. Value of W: 4.66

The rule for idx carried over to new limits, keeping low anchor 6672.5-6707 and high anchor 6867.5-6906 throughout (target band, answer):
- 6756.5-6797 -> 0.4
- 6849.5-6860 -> 0.6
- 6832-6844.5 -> 0.9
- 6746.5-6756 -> 0.2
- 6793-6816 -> 0.7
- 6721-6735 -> -2.6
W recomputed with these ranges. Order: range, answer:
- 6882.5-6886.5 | 4.14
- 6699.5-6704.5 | 4.02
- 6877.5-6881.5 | 4.76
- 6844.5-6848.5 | 4.18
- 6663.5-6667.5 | 4.25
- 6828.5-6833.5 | 4.44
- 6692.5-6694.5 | 4.31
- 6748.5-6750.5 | 4.52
